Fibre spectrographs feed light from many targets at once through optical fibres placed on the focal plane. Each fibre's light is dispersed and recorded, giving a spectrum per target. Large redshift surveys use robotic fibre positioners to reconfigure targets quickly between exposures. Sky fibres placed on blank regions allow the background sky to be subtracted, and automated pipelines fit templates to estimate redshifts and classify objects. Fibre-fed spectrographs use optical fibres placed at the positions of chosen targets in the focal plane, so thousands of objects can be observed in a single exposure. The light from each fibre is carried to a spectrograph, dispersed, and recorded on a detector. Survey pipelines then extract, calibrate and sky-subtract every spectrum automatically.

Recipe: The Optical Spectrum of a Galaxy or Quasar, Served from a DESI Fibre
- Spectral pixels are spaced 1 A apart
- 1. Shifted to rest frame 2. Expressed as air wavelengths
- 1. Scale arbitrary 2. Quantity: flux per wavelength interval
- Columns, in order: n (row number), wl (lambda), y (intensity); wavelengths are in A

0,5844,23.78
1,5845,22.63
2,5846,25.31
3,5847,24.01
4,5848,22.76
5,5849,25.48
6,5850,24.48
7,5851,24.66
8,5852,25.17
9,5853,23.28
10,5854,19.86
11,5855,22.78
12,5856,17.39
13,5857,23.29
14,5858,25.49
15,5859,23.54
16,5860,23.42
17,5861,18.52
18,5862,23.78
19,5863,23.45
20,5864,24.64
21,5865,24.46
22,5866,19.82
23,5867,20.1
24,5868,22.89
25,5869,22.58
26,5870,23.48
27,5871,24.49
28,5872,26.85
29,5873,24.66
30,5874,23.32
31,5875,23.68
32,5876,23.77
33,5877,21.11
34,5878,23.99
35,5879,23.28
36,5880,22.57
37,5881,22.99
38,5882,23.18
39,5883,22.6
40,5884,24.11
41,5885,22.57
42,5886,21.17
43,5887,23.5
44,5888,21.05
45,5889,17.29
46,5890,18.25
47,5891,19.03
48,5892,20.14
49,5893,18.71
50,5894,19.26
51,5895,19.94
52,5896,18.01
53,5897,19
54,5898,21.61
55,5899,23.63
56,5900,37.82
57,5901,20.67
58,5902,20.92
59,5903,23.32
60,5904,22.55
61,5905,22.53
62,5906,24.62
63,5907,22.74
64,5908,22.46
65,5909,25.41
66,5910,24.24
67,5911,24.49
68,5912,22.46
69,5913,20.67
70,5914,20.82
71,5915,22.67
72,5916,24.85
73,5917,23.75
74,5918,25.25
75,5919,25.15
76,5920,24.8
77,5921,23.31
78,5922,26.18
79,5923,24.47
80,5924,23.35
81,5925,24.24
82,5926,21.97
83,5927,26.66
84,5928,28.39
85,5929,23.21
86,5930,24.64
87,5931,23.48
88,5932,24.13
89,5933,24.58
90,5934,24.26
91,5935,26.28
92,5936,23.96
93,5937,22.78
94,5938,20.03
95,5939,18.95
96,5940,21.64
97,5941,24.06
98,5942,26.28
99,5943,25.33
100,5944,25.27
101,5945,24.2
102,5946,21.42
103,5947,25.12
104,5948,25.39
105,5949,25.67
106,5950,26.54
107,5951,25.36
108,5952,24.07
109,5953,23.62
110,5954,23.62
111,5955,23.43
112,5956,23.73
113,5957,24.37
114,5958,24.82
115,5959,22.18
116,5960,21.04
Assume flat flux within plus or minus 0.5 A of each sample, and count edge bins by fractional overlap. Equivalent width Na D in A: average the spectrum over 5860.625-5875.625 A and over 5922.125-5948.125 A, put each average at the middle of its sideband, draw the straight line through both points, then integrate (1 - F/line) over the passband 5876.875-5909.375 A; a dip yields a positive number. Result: 1.9 A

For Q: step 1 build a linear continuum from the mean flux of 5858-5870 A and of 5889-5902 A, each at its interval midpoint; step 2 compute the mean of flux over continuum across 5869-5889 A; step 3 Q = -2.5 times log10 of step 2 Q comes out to -0.06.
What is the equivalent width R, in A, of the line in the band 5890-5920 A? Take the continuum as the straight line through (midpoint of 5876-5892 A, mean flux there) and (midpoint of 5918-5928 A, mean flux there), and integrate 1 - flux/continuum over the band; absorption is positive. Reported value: 0.99 A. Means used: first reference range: 21.8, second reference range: 24.7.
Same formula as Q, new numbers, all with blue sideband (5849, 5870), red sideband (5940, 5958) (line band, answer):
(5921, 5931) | -0.03 mag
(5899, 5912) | -0.03 mag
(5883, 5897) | 0.15 mag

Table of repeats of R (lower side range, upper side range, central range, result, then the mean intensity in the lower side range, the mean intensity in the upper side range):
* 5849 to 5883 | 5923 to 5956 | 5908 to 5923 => -0.03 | 23.1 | 24.1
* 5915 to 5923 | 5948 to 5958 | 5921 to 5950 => 0.49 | 24.6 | 24.6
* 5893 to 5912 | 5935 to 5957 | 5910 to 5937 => -0.90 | 22.8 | 23.9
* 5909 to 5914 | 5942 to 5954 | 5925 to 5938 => -0.21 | 23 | 24.7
